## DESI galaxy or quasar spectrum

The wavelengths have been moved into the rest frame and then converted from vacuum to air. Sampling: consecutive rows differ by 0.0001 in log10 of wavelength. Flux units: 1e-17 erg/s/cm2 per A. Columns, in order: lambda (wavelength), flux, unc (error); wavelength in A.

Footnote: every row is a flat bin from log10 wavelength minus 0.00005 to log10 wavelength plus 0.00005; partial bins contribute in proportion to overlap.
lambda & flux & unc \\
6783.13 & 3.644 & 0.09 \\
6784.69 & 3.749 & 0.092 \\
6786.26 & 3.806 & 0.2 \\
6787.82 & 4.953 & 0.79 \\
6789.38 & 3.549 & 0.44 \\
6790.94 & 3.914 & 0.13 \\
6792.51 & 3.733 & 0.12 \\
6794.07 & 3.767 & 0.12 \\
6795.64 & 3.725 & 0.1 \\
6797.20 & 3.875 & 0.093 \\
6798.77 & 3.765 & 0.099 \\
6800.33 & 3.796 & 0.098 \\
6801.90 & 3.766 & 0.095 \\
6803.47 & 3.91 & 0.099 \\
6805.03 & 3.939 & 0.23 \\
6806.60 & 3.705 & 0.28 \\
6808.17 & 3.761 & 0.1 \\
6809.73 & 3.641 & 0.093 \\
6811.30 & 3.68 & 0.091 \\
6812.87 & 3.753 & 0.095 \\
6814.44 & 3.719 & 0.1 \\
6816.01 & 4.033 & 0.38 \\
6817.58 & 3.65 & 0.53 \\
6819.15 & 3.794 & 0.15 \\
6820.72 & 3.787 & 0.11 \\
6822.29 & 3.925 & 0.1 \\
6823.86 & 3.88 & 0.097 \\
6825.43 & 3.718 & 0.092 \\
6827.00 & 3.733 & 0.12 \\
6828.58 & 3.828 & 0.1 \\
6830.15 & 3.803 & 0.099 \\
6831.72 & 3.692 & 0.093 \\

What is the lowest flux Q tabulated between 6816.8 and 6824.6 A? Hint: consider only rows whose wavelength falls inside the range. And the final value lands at 3.65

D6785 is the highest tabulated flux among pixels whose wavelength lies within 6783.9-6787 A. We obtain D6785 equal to 3.806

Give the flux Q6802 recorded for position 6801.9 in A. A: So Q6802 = 3.766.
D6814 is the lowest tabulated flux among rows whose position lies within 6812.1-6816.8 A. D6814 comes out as 3.719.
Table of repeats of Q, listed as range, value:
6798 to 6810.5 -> 3.641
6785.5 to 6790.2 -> 3.549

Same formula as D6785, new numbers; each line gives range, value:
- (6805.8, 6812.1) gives 3.761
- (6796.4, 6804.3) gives 3.91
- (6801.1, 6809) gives 3.939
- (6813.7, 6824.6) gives 4.033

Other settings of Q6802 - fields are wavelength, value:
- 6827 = 3.733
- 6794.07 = 3.767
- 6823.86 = 3.88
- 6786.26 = 3.806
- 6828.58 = 3.828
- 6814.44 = 3.719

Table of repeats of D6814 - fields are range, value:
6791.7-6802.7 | 3.725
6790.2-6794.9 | 3.733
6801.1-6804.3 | 3.766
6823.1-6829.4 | 3.718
